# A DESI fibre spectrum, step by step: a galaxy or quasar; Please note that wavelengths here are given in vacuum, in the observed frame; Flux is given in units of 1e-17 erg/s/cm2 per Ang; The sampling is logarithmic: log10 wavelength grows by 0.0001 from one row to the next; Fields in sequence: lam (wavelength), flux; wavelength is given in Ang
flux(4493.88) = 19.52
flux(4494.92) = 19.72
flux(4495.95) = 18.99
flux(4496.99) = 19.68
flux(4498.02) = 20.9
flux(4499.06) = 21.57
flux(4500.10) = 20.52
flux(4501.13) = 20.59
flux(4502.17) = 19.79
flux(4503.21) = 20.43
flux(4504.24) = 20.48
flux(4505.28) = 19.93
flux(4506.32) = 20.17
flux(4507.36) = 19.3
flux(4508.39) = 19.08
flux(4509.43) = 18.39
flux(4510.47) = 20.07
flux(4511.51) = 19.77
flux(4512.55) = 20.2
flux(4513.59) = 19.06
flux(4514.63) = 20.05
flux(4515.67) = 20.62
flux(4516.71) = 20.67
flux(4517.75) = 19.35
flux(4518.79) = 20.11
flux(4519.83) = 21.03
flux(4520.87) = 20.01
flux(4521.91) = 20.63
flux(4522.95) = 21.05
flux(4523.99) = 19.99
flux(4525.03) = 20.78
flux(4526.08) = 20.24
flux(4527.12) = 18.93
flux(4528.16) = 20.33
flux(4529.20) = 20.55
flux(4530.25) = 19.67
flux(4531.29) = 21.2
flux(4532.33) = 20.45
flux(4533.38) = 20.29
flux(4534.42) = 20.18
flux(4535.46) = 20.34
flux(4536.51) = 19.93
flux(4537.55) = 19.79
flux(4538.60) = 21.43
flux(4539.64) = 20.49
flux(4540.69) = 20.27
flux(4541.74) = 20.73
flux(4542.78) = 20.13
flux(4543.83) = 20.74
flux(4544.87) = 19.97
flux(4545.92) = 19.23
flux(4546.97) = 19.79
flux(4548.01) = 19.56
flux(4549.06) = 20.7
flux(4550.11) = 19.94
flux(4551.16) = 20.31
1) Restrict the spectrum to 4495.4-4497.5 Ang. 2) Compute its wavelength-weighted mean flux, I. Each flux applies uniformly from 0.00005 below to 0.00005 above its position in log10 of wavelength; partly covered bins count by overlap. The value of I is 19.3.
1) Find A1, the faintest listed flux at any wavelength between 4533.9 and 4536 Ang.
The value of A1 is 20.18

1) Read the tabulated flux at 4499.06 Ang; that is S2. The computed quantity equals 21.57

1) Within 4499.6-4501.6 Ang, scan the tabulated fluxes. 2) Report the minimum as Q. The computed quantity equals 20.52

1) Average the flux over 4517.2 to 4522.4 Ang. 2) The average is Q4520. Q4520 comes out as 20.2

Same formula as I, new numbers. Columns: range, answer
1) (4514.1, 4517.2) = 20.4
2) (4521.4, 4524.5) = 20.6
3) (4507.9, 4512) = 19.3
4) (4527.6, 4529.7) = 20.5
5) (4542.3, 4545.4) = 20.3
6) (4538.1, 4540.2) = 20.9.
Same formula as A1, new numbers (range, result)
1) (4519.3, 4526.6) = 19.99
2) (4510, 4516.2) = 19.06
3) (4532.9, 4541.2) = 19.79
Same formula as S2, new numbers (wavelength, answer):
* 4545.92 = 19.23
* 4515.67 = 20.62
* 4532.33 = 20.45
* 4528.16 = 20.33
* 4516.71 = 20.67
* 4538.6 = 21.43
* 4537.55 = 19.79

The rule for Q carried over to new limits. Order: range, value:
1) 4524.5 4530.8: 18.93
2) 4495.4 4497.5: 18.99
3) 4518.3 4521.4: 20.01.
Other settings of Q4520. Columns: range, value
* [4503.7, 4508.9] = 19.8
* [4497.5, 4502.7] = 20.7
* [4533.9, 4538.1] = 20.1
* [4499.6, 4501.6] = 20.6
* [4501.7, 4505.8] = 20.2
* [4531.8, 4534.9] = 20.3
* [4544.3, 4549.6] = 19.9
